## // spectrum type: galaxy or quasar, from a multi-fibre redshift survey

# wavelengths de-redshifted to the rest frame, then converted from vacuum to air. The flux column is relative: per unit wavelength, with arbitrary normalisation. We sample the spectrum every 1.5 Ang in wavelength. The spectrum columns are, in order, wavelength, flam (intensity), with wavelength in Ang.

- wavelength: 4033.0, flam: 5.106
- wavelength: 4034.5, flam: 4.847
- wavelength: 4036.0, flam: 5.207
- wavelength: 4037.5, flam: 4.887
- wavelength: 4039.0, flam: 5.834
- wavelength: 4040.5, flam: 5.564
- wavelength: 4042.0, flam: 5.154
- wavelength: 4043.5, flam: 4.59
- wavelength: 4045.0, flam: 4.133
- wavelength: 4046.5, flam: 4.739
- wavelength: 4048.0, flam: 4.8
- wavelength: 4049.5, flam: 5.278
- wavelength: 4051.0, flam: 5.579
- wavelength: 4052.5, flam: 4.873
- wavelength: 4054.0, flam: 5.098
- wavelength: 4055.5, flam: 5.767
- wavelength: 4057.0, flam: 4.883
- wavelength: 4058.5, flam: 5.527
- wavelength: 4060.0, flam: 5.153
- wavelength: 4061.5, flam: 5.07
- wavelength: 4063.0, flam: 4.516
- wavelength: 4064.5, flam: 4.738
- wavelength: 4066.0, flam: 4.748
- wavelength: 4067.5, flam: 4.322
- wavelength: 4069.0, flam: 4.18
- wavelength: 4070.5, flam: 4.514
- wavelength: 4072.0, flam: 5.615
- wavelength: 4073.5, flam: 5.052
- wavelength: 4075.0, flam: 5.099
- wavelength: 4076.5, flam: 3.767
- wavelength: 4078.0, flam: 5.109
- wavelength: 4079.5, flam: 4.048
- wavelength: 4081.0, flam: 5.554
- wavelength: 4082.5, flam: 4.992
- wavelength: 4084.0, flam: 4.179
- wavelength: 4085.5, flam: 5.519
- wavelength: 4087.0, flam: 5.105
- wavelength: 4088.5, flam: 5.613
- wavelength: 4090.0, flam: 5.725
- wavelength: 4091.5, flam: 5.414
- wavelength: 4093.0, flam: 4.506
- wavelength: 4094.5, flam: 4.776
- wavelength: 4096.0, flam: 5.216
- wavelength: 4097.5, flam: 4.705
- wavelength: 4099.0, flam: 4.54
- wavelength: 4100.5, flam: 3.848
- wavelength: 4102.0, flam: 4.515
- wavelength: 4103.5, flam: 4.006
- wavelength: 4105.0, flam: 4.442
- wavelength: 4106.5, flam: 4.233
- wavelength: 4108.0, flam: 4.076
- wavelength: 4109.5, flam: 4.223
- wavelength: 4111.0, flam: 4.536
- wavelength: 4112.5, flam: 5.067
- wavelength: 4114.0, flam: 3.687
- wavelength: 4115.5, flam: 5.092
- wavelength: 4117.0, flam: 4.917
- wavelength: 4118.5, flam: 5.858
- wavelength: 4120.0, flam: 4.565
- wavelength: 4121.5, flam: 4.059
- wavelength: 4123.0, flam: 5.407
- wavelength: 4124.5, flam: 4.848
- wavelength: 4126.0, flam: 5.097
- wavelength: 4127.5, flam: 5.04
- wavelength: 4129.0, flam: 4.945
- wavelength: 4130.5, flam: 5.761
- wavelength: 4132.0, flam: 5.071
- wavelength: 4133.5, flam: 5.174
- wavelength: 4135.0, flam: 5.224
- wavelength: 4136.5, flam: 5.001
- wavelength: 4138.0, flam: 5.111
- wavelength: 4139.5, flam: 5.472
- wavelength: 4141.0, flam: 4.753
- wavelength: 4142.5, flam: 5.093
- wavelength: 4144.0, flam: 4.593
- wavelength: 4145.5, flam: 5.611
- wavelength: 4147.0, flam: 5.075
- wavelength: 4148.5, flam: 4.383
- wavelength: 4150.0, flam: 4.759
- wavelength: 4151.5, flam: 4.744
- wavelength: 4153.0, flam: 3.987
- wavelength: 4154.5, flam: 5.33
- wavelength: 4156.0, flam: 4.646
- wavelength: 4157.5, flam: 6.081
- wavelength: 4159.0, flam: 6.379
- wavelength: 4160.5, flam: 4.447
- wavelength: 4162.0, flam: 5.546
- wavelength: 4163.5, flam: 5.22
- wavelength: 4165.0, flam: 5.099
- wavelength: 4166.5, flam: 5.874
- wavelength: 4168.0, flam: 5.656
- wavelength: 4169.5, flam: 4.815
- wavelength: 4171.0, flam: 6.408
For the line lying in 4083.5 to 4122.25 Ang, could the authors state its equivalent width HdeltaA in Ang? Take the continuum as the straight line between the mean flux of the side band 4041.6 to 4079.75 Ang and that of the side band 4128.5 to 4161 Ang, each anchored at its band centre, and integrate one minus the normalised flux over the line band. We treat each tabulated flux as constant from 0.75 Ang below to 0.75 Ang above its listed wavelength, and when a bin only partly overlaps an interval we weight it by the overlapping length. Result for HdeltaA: 2.0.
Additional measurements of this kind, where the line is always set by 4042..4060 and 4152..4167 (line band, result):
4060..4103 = 2.3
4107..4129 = 1.8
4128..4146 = 0.2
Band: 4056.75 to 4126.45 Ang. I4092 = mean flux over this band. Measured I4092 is 4.78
